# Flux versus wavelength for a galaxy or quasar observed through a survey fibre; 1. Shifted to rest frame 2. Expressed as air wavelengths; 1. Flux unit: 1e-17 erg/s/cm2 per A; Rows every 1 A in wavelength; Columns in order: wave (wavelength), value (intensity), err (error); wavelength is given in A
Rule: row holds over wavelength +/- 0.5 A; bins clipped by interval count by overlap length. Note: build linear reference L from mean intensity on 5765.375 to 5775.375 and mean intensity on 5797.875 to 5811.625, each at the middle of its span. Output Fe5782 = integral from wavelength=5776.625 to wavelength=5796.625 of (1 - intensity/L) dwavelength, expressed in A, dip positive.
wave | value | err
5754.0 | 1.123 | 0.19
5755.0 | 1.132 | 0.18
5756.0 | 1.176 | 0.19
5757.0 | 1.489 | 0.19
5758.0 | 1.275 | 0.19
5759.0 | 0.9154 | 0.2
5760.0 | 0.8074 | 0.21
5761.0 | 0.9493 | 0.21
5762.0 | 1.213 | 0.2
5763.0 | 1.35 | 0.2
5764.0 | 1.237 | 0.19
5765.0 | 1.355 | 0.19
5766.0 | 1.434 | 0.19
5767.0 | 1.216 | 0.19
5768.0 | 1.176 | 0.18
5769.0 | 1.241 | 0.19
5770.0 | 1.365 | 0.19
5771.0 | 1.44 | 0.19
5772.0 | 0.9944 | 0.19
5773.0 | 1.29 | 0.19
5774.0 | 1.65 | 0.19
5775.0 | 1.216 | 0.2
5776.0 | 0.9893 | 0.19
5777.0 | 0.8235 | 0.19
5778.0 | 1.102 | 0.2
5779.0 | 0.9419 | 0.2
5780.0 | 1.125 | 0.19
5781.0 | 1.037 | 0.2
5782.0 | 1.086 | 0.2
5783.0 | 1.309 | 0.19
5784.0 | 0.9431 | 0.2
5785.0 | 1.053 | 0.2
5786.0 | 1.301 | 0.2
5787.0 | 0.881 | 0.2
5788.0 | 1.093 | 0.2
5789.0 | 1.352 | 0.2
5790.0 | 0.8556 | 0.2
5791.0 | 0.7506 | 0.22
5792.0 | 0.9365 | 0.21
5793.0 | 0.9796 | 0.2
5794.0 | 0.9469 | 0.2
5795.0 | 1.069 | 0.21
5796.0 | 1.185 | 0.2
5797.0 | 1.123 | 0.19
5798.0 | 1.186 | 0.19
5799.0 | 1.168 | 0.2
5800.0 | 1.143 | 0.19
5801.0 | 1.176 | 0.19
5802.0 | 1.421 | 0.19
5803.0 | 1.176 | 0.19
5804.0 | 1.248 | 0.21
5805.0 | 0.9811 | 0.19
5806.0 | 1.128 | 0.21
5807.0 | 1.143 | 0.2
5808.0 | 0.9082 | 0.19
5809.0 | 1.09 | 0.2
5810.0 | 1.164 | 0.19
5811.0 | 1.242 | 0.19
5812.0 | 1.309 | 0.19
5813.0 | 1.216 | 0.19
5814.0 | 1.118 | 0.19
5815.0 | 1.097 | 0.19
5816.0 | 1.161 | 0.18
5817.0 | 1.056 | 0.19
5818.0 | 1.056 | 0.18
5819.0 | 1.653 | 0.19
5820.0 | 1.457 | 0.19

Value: 3.1 A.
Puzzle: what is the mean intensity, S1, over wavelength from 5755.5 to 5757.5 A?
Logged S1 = 1.33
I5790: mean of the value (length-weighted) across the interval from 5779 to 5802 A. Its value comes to 1.08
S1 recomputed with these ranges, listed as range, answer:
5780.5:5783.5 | 1.14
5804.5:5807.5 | 1.08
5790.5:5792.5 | 0.844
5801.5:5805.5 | 1.21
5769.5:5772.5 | 1.27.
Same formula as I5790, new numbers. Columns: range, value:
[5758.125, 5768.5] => 1.17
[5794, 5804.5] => 1.18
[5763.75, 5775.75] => 1.3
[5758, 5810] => 1.13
